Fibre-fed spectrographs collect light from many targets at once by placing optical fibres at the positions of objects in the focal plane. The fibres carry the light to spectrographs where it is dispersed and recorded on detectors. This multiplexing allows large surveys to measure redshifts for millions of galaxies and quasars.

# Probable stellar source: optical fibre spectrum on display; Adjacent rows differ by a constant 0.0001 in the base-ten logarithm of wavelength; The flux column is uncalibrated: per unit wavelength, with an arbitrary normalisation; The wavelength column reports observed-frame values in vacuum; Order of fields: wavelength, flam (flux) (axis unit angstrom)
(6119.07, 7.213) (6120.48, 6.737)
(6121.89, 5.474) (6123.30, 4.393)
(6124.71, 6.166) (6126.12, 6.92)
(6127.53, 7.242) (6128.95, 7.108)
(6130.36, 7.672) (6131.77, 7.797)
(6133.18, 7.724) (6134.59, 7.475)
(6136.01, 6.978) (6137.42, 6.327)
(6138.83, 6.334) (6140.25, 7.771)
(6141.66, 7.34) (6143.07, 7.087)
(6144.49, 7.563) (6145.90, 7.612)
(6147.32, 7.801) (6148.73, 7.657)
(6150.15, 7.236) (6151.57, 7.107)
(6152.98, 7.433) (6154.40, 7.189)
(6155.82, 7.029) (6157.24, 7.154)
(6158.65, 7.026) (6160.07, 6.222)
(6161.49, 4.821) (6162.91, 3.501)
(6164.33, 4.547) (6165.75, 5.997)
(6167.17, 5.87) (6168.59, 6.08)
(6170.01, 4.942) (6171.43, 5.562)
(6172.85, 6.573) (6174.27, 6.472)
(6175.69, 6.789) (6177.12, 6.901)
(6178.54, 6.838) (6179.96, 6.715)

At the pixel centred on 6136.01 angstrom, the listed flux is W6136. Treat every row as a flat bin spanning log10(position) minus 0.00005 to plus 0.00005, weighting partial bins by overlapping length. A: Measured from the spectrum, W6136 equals 6.978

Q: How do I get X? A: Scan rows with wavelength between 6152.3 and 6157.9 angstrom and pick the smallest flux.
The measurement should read 7.029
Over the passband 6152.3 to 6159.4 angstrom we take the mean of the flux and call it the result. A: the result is 7.16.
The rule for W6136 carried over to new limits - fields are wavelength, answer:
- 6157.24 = 7.154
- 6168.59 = 6.08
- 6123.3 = 4.393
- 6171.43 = 5.562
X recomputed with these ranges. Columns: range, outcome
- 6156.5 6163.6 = 3.501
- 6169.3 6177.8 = 4.942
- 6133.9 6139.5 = 6.327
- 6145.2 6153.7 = 7.107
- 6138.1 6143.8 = 6.334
